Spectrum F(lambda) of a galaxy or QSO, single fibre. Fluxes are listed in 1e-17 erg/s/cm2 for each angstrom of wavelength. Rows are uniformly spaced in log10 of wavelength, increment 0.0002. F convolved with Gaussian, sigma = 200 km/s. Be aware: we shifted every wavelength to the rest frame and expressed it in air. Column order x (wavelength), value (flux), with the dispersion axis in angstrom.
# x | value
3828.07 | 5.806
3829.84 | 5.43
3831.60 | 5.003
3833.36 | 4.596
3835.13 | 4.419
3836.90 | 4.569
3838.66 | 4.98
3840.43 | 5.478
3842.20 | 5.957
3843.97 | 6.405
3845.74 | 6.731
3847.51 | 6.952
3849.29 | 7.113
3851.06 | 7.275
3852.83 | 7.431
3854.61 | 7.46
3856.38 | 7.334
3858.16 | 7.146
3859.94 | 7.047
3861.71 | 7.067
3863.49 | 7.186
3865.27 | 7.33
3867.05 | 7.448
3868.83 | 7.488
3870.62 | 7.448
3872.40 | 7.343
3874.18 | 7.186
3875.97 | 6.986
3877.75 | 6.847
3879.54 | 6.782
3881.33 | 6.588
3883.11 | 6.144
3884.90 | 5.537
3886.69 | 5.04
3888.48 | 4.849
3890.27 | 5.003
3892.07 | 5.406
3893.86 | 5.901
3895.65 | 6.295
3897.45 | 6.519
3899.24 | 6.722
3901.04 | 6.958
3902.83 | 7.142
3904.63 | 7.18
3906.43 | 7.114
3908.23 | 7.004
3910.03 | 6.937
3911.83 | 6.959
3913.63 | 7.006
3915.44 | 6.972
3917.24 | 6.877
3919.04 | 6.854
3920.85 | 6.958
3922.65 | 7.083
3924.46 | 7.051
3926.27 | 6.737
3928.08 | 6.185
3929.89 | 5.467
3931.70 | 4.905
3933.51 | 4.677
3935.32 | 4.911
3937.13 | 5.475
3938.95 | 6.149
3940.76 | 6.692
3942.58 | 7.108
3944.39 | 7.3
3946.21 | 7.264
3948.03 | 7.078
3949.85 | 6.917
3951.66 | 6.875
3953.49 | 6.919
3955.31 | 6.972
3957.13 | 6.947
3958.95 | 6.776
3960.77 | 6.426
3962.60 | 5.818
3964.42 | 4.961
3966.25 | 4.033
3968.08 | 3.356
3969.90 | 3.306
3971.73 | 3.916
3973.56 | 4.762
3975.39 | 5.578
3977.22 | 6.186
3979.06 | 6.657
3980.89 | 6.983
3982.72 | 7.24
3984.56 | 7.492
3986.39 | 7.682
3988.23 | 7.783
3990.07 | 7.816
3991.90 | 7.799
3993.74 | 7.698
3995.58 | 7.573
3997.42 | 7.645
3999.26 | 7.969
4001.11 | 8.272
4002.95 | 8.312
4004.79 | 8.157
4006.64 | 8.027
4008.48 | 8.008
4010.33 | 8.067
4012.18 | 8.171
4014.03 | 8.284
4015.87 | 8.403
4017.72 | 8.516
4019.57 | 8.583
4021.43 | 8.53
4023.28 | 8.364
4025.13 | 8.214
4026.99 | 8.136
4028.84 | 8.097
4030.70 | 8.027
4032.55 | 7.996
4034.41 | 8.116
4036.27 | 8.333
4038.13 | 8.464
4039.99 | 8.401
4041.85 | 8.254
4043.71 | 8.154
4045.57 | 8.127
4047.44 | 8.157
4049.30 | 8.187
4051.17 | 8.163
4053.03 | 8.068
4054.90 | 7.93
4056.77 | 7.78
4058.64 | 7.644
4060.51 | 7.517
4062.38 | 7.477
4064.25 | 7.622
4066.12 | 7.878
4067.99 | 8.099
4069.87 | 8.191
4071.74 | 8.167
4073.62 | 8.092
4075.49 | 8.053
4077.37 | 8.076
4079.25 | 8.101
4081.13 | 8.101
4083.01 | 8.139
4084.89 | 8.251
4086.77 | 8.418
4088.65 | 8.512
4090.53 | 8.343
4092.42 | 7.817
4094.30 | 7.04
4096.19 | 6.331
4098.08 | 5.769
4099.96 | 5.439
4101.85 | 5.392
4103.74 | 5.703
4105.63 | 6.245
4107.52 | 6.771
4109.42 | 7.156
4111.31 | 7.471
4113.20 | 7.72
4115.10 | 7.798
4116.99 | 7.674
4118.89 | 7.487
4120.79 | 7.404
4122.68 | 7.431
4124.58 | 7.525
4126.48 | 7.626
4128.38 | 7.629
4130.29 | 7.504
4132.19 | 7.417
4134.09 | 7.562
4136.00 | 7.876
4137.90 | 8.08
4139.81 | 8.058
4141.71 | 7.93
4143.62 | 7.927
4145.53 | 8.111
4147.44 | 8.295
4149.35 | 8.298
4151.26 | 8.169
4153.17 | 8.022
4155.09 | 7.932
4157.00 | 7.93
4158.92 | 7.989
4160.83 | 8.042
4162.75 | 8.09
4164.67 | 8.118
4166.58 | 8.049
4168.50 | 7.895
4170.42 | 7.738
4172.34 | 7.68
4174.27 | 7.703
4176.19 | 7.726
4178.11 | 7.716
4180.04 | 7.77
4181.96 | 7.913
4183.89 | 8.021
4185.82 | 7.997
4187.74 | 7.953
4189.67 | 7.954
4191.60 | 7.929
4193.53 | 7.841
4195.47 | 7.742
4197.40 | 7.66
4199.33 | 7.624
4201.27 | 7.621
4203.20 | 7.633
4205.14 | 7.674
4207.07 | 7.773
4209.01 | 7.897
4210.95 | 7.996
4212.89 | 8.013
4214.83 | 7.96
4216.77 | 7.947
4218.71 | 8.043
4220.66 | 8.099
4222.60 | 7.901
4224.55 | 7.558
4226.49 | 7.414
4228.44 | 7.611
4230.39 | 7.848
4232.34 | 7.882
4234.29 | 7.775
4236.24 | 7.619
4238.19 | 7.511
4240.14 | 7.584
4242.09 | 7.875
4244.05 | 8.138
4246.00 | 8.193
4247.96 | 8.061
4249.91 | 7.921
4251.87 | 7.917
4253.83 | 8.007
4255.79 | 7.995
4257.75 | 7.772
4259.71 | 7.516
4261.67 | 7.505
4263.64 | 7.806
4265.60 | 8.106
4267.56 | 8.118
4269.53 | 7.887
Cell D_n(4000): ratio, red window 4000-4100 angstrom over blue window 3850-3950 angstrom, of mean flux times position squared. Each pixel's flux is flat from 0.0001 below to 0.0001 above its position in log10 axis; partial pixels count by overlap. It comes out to 1.30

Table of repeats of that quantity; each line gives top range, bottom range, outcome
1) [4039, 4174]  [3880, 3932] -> 1.33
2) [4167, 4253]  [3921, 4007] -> 1.35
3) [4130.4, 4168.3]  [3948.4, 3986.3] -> 1.46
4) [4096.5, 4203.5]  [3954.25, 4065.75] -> 1.10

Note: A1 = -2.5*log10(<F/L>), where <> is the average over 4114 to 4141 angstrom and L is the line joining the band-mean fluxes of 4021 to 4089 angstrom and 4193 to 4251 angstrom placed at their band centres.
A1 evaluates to 0.04 mag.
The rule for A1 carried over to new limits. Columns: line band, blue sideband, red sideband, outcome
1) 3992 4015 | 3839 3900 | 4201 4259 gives -0.14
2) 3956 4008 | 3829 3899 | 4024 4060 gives 0.14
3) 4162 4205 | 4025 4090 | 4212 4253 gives 0.01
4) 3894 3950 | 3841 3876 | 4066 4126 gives 0.10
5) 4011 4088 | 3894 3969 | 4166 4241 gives -0.16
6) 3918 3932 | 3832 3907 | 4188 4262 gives 0.03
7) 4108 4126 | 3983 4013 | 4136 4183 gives 0.06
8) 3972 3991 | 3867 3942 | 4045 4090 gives 0.07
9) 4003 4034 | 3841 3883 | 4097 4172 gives -0.13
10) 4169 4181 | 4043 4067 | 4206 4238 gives 0.02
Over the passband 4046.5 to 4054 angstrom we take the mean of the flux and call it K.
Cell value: 8.14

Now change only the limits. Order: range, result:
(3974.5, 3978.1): 5.88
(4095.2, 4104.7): 5.73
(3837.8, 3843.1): 5.47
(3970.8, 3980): 5.42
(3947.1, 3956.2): 6.95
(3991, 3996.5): 7.69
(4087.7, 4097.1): 7.61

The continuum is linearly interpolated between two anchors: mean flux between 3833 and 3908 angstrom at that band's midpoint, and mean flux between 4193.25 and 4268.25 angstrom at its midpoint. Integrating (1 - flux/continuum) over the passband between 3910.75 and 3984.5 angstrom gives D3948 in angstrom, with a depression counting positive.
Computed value 6.6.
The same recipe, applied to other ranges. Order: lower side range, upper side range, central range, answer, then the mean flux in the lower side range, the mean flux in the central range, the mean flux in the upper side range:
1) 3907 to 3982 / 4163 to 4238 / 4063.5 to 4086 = -3.39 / 6.18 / 8.07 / 7.82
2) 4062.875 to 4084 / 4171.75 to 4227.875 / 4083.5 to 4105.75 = 2.82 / 8.04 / 6.99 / 7.82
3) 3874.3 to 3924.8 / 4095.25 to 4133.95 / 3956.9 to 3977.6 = 4.92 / 6.53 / 5.09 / 6.99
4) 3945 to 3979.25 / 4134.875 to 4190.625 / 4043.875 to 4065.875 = -3.49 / 5.82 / 7.89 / 7.96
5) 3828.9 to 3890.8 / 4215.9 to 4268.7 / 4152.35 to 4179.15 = -1.24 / 6.4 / 7.9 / 7.84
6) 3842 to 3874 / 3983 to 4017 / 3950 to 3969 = 4.35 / 7.15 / 5.95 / 7.94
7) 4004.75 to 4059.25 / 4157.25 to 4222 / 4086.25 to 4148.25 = 4.98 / 8.18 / 7.37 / 7.87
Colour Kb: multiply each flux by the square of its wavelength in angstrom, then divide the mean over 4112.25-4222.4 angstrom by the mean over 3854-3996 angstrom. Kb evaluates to 1.4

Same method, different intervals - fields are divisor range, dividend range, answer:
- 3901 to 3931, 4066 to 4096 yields 1.28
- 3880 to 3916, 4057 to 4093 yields 1.38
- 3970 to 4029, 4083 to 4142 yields 1.03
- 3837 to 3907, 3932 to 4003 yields 1.03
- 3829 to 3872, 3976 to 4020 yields 1.29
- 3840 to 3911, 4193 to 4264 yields 1.39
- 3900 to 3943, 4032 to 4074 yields 1.32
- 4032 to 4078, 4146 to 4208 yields 1.04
